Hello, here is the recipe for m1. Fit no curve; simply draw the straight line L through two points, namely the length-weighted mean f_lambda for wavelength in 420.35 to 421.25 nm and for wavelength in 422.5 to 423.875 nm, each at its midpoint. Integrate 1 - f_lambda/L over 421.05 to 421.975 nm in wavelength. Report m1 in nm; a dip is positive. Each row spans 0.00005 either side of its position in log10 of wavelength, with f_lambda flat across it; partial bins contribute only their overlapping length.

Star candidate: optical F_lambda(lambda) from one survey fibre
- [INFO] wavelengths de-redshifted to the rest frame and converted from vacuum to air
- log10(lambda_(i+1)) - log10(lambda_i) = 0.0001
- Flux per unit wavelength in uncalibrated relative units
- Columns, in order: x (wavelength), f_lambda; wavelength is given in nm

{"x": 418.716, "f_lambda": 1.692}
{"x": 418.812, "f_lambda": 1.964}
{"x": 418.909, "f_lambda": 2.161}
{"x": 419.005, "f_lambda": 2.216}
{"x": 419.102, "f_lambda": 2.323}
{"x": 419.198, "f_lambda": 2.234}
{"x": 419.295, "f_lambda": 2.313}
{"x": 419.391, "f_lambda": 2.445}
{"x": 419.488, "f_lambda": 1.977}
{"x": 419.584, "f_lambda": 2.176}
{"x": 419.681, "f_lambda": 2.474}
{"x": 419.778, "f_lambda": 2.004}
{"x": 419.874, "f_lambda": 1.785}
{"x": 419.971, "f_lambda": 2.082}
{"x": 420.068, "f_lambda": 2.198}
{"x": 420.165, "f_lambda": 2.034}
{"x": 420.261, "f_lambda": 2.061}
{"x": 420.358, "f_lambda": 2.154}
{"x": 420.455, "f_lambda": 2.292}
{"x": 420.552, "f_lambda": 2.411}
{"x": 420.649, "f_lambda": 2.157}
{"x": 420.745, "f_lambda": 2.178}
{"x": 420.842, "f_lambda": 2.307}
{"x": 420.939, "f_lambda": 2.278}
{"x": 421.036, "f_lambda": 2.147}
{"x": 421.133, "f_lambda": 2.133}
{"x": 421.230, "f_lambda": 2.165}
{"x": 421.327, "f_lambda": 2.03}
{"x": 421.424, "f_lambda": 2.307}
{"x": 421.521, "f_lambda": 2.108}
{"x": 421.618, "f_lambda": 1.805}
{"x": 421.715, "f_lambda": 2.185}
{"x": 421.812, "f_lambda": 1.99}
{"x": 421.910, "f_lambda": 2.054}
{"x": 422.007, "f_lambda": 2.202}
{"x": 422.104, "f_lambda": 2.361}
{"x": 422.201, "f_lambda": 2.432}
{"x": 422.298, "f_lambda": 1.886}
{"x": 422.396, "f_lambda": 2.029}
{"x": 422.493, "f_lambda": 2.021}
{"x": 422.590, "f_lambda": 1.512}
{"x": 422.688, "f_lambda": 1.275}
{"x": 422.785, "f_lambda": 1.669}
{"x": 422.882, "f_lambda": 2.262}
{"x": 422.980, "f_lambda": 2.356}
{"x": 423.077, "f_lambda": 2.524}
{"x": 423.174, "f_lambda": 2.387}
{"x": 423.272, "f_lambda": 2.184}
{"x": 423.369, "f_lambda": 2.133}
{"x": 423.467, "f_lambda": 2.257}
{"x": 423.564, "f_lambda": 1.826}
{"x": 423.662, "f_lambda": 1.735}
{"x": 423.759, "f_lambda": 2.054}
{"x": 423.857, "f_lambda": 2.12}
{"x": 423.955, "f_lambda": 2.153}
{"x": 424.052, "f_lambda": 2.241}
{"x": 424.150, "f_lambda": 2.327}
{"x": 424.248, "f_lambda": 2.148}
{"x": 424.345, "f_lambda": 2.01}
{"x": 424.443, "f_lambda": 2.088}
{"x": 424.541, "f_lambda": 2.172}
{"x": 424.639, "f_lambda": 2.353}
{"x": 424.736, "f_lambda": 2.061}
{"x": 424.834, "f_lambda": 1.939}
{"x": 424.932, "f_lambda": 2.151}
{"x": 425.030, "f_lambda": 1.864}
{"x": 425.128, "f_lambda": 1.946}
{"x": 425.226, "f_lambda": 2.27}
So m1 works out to 0.03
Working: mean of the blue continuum 2.23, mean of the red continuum 2.02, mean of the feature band 2.09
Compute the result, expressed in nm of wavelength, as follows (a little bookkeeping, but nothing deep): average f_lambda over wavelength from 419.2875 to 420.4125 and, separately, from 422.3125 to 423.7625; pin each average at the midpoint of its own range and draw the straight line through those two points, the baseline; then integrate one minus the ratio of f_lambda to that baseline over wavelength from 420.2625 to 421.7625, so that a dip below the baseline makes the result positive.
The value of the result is -0.059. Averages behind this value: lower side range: 2.14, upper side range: 2.01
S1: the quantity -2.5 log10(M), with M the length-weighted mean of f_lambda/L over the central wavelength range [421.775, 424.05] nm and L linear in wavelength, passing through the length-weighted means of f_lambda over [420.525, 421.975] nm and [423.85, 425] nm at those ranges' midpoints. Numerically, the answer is 0.04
